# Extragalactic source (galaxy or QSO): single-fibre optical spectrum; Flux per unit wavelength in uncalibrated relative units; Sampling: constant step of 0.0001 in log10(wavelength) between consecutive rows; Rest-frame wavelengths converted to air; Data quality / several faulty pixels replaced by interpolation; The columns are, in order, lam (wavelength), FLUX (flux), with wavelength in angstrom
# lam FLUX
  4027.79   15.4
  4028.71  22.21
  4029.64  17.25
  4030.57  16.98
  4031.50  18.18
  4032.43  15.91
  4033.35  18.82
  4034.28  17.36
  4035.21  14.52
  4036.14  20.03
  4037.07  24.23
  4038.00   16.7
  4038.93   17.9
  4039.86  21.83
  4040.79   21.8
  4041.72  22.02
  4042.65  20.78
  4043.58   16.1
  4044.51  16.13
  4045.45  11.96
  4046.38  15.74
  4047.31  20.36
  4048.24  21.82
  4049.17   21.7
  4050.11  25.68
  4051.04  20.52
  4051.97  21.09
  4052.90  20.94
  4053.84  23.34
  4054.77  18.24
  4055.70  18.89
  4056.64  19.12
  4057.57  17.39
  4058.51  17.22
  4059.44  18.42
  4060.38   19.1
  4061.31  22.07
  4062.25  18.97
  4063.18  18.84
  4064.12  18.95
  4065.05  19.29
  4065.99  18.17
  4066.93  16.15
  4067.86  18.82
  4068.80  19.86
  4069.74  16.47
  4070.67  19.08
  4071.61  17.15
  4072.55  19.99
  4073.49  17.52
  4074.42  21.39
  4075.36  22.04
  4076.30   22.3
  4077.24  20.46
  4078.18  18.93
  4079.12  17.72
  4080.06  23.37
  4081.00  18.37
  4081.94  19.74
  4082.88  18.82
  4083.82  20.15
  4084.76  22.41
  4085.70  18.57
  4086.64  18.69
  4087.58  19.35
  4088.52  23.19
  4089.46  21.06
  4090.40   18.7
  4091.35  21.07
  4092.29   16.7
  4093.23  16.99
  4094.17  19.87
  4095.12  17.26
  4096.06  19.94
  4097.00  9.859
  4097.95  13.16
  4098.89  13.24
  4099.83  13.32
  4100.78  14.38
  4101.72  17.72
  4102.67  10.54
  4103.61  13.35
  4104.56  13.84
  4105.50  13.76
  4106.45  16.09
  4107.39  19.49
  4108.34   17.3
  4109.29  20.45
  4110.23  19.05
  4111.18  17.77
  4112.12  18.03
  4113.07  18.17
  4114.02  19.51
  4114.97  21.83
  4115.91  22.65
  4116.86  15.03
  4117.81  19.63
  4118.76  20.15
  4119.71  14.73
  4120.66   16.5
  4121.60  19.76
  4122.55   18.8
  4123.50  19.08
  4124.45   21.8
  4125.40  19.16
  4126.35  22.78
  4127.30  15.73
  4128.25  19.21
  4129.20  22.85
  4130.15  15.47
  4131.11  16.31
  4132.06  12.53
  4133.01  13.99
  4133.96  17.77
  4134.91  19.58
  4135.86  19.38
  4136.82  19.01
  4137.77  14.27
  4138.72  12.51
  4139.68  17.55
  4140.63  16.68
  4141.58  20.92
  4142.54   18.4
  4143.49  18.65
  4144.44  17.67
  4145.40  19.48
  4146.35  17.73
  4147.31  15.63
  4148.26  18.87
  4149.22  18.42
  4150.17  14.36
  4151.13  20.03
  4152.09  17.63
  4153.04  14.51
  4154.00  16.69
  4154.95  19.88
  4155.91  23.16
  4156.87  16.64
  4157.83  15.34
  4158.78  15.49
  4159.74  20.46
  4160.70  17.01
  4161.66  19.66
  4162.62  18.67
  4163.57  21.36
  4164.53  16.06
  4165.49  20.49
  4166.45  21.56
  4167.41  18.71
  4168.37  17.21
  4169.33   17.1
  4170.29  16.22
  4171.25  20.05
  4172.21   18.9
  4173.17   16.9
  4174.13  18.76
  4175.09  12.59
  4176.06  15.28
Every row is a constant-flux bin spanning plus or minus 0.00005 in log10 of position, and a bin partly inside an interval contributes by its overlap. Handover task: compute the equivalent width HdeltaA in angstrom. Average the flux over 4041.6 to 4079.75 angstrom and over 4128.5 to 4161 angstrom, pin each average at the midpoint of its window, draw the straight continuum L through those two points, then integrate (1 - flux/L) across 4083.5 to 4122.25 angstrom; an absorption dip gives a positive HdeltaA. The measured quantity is 1.6 angstrom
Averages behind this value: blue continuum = 19.3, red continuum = 17.5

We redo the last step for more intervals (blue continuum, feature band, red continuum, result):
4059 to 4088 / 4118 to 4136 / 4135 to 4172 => 0.27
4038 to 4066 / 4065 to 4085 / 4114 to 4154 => -0.42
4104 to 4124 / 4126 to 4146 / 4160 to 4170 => 0.87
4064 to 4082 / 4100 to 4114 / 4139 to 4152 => 1.64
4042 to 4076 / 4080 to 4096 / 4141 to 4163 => -0.64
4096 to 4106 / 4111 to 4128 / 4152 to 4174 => -4.45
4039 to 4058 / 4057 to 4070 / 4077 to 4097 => 0.66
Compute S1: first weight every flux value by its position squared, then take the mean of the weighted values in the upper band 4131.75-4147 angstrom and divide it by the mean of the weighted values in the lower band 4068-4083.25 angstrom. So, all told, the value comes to 0.9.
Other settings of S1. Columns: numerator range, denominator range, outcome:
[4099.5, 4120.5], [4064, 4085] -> 0.90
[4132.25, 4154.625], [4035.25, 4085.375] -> 0.93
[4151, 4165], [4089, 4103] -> 1.15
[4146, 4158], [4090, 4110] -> 1.13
